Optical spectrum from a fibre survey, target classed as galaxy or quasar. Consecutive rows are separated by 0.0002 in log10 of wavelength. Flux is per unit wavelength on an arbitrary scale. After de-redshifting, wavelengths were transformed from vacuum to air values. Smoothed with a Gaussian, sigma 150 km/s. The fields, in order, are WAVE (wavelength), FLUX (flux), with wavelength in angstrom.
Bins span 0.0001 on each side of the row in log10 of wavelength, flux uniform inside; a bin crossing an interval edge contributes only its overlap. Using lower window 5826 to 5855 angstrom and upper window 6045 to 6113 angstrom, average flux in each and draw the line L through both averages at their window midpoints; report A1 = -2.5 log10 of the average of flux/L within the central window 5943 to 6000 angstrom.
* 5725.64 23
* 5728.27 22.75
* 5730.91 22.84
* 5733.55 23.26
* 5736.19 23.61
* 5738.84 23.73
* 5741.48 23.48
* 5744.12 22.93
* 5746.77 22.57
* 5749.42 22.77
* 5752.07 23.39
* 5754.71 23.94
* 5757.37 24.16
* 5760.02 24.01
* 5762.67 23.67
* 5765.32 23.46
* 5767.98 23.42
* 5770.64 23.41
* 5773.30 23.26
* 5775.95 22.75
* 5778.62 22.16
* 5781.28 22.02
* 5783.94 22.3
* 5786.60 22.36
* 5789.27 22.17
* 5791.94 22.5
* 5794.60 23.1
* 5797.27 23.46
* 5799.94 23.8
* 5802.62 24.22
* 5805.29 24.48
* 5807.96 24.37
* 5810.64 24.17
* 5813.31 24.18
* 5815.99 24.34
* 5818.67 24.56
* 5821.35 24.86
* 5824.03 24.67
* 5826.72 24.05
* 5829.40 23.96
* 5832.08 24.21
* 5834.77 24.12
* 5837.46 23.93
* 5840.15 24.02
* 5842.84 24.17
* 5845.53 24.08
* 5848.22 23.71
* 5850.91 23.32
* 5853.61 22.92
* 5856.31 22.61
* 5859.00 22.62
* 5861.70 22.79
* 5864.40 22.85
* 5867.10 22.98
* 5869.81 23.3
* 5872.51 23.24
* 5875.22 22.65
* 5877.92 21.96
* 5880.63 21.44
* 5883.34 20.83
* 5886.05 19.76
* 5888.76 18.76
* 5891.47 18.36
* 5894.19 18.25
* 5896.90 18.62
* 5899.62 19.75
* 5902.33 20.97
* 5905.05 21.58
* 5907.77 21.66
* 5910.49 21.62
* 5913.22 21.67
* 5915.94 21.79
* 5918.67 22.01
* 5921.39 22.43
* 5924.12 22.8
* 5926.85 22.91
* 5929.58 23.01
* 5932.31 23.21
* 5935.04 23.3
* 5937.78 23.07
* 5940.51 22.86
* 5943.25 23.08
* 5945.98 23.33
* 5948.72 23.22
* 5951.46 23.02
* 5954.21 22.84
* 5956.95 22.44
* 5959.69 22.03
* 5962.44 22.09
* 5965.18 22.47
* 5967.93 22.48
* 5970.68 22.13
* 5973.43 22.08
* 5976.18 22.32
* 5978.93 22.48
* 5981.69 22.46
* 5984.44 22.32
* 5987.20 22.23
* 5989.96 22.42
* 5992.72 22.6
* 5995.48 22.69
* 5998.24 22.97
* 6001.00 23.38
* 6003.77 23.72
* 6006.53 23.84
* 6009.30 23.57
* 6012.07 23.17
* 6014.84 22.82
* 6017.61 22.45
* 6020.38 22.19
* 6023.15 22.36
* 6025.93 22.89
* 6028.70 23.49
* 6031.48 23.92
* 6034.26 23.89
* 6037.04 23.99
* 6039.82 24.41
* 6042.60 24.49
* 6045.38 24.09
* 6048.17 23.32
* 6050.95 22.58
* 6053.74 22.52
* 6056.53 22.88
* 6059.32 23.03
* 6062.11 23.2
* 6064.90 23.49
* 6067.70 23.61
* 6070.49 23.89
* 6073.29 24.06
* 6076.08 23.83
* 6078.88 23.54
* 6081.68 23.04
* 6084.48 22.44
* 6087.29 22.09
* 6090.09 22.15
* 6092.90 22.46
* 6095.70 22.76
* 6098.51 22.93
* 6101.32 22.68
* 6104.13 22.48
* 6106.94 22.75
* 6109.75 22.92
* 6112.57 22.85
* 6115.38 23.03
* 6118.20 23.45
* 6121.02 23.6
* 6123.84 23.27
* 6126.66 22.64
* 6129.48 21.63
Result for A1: 0.04 mag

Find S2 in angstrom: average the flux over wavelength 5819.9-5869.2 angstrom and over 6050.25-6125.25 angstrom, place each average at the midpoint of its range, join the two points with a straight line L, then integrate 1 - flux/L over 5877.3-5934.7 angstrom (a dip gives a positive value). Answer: 5.7 angstrom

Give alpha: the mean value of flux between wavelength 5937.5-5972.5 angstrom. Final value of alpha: 22.7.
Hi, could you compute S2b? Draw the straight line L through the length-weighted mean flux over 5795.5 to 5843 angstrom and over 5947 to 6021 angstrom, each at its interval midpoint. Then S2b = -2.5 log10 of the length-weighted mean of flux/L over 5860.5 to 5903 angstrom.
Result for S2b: 0.13 mag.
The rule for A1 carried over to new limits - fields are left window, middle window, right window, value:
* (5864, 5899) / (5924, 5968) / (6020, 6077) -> -0.046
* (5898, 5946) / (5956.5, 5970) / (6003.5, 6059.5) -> 0.017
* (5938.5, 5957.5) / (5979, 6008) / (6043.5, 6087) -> 0.013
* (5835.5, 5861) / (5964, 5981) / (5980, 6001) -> 0.018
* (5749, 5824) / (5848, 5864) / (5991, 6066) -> 0.023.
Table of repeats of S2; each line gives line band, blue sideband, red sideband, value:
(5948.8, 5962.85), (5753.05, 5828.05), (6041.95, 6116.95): 0.42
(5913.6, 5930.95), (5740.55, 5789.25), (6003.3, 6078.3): 0.61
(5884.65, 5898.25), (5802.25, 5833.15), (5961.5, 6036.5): 2.85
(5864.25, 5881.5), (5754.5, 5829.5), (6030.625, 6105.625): 0.61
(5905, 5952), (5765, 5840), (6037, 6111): 1.57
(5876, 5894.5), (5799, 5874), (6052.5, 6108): 2.78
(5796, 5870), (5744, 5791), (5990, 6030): -2.56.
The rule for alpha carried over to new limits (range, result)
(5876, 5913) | 20.4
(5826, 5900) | 22.3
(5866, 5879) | 22.8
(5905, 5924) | 21.9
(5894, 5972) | 22.2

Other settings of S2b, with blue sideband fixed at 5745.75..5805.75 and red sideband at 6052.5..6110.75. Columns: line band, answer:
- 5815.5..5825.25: -0.07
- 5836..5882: 0.00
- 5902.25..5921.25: 0.07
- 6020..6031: 0.01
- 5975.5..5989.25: 0.03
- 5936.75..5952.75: 0.00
